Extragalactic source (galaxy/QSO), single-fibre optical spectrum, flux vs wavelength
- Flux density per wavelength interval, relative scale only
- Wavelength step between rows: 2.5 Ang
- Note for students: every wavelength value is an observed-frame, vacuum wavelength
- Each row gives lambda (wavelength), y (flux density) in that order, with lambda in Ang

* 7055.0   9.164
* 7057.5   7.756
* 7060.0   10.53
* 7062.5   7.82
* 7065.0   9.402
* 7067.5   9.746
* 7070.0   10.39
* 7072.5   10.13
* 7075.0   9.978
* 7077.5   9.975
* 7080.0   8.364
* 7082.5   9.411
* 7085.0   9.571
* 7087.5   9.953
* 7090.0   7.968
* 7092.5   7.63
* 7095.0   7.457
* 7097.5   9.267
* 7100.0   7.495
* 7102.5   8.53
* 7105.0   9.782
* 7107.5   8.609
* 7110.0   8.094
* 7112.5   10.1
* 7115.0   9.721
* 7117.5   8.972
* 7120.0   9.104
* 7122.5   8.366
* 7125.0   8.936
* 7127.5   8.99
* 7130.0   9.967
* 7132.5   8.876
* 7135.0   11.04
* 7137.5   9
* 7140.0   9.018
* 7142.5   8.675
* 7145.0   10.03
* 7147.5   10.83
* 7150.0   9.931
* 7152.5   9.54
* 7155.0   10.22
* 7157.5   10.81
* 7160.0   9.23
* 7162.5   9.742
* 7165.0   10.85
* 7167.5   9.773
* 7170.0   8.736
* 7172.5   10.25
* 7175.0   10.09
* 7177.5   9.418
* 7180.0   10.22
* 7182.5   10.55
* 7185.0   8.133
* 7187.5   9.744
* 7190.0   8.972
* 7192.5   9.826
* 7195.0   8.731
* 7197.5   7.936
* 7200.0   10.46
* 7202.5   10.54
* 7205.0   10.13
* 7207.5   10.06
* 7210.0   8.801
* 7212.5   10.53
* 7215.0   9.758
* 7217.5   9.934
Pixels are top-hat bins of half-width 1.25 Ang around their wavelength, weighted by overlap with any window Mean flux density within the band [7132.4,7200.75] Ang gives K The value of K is 9.67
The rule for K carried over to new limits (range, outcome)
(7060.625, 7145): 9.13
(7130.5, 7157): 9.75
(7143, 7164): 10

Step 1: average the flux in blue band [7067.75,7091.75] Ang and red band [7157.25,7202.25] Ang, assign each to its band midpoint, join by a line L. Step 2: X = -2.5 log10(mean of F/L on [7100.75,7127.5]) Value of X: 0.06 mag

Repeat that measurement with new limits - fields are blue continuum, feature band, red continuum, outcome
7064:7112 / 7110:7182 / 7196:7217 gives -0.03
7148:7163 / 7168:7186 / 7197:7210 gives 0.03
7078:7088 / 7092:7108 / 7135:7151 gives 0.12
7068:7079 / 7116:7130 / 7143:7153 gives 0.12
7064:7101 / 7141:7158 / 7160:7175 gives -0.03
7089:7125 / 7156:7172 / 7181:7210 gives -0.08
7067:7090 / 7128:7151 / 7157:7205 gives 0.00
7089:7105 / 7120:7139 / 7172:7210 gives -0.07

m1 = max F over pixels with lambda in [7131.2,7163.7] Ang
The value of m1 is 11.04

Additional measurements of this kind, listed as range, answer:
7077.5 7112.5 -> 10.1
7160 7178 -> 10.85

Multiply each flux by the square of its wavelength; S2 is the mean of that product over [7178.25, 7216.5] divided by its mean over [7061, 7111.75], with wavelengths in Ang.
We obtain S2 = 1.10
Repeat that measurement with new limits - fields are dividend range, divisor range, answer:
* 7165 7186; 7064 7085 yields 1.04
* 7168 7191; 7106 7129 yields 1.08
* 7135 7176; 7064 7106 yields 1.10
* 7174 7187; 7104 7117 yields 1.07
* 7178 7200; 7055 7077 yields 1.02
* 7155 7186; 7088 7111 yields 1.20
